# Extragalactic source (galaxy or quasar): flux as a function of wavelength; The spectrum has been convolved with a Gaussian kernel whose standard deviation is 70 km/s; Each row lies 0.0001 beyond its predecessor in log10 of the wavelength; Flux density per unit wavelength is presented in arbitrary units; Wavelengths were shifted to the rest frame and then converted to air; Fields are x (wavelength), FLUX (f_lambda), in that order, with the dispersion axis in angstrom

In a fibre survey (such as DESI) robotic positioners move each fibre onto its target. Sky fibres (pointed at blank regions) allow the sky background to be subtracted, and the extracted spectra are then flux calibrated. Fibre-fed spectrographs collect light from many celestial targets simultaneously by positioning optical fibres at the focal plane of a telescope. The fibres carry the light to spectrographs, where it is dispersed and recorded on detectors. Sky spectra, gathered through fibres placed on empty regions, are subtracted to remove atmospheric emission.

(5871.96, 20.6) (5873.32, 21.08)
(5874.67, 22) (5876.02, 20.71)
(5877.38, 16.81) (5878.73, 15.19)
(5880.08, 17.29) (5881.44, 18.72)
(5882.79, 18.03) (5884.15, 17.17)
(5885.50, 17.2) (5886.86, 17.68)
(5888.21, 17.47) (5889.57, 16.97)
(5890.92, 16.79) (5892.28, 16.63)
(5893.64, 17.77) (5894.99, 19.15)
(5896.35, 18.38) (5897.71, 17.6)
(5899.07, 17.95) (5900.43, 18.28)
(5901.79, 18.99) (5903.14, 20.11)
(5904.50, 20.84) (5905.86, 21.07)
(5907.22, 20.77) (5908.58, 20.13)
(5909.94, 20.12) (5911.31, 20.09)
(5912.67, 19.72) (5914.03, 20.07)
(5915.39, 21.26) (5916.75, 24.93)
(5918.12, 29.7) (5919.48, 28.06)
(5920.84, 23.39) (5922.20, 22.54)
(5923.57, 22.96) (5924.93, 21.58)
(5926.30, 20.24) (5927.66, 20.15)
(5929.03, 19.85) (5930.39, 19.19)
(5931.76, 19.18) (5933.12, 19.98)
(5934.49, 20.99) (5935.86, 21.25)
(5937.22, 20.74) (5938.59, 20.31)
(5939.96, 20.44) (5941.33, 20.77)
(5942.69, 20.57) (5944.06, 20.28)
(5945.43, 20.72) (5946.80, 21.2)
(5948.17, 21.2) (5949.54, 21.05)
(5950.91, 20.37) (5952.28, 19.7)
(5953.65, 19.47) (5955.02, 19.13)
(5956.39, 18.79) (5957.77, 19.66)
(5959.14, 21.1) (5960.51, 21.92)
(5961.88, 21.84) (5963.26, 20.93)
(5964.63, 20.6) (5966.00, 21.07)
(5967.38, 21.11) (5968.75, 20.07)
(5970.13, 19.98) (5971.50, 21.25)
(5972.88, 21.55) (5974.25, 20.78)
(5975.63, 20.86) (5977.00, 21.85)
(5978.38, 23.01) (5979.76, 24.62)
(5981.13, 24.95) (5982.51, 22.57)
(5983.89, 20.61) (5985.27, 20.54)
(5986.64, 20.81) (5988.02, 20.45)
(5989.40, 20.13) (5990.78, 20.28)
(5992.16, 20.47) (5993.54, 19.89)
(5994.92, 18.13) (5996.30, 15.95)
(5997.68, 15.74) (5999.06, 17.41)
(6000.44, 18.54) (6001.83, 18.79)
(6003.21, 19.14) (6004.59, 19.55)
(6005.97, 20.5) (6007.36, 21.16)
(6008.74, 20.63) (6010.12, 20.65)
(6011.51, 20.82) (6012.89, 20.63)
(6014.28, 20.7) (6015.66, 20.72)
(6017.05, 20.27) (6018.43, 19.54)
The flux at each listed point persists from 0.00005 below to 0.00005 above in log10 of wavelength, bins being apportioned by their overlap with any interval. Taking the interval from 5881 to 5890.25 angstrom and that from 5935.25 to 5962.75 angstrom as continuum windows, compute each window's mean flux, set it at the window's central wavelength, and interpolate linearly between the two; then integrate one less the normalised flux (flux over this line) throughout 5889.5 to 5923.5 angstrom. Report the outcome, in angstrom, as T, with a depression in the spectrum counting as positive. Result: -3.6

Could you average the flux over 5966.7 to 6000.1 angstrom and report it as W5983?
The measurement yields 20.5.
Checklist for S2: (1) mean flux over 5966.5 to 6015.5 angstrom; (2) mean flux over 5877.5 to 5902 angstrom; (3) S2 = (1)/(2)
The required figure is 1.16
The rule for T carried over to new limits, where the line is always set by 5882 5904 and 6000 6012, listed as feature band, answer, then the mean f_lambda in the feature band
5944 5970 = -2.0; 20.5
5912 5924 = -3.4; 23.6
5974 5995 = -1.9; 21.3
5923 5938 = -1.6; 20.5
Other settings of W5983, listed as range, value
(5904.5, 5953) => 21.3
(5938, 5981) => 20.9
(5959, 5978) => 21.1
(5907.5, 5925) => 22.7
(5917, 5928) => 23.7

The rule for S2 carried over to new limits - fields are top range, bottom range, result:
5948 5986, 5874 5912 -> 1.14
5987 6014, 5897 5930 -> 0.92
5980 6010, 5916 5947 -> 0.92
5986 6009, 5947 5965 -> 0.94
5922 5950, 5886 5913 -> 1.10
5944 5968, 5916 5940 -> 0.93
